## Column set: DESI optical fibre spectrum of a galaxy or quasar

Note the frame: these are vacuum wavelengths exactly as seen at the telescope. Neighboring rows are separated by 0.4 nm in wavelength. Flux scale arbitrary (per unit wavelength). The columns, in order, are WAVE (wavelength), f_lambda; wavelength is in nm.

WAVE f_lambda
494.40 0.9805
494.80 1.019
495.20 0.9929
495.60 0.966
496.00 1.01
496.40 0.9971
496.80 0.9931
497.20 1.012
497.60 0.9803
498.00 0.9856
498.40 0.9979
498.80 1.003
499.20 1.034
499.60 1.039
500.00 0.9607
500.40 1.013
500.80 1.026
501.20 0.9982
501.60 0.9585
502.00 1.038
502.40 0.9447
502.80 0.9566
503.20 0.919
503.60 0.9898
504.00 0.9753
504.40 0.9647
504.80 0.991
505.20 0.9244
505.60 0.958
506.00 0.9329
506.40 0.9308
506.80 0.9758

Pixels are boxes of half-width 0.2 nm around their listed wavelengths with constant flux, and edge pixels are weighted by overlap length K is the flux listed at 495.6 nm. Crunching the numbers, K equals 0.966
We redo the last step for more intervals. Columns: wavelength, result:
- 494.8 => 1.019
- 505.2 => 0.9244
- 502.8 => 0.9566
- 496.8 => 0.9931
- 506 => 0.9329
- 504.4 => 0.9647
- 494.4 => 0.9805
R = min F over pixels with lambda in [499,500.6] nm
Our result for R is 0.9607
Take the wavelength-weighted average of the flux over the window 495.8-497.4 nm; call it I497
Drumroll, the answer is 1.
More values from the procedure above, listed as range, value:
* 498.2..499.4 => 1.01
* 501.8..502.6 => 0.991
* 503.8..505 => 0.977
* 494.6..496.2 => 0.997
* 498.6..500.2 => 1.01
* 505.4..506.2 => 0.945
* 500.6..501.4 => 1.01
